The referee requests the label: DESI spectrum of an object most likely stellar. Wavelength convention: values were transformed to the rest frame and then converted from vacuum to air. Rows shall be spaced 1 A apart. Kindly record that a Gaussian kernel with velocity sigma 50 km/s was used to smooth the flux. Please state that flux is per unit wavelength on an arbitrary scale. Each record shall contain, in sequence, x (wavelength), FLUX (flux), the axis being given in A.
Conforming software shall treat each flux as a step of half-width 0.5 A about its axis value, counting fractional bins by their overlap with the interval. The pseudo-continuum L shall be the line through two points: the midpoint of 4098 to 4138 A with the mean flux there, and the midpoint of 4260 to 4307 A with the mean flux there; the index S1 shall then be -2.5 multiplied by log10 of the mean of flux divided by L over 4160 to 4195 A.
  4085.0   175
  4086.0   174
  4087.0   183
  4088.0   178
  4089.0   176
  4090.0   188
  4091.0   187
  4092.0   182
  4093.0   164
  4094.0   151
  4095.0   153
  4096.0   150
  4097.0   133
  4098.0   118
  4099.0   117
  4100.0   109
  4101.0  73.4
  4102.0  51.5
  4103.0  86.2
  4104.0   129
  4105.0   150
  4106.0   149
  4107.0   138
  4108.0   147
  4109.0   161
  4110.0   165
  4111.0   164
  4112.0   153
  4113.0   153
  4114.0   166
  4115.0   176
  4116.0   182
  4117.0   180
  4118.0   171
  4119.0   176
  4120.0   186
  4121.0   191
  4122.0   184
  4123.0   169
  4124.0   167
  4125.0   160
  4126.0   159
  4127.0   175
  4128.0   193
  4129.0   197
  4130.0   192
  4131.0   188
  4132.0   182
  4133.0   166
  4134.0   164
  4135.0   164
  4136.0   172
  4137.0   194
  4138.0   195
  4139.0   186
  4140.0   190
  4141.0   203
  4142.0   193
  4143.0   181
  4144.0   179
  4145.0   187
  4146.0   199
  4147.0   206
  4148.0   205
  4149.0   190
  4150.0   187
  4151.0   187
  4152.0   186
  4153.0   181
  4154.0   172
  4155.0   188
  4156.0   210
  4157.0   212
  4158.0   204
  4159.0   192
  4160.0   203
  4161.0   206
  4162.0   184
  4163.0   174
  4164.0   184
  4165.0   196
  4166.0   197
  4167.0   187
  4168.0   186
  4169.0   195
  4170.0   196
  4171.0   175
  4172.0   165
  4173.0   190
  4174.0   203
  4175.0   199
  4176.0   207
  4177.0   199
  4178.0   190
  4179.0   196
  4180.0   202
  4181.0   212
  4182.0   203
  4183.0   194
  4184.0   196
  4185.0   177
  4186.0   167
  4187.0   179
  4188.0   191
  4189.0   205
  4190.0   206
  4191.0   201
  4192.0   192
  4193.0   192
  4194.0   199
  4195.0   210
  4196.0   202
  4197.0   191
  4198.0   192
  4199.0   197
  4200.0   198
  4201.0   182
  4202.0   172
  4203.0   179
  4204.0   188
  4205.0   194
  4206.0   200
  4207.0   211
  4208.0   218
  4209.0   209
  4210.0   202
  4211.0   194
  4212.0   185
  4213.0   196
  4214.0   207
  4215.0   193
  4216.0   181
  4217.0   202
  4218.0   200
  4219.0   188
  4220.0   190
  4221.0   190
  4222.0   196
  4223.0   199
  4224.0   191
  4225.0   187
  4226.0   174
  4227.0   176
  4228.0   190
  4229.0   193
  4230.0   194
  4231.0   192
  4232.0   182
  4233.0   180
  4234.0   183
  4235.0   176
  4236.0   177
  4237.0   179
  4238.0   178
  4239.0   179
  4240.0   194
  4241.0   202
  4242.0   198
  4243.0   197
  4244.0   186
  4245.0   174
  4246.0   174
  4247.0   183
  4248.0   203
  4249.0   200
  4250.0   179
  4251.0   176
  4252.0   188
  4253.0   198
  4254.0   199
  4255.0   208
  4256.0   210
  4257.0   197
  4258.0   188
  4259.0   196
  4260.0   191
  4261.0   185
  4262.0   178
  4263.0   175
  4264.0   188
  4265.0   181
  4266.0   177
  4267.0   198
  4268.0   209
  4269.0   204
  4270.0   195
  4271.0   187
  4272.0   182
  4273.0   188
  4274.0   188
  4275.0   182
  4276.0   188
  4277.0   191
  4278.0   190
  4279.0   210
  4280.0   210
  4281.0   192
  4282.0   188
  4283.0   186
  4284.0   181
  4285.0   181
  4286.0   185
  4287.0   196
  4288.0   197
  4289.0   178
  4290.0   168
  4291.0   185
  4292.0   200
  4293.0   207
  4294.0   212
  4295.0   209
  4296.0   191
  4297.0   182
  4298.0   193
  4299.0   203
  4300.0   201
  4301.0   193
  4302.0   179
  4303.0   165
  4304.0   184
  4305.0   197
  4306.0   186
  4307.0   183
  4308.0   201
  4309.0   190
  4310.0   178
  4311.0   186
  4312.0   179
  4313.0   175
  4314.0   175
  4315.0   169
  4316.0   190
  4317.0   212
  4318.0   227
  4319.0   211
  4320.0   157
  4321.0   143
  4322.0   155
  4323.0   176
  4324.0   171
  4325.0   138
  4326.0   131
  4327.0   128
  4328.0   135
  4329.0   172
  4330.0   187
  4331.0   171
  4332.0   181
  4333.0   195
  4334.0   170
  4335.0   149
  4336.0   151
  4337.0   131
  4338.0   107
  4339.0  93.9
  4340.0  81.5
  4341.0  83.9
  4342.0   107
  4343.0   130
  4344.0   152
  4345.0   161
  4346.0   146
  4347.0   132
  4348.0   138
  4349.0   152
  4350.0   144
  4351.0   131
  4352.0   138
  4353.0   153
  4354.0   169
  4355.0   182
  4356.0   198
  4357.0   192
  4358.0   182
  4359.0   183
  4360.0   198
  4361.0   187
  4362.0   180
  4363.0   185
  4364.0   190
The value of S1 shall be -0.14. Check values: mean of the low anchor 159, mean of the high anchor 190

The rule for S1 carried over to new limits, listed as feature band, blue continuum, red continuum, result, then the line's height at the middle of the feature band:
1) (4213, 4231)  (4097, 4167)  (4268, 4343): -0.102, 174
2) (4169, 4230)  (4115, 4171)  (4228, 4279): -0.034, 188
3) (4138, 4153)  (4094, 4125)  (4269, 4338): -0.230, 155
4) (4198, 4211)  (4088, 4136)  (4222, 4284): -0.098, 179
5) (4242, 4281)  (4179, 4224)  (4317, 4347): -0.099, 175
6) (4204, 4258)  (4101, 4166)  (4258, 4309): -0.037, 185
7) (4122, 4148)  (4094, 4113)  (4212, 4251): -0.248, 146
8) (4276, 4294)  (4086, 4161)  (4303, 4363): -0.163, 165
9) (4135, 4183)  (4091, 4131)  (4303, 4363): -0.220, 157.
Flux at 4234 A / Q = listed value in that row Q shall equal 183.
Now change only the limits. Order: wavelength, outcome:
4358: 182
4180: 202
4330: 187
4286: 185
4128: 193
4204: 188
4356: 198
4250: 179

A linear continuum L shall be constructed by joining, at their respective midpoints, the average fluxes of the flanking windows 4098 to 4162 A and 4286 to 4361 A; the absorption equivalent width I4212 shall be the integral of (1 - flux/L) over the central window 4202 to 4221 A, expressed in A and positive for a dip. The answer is -2.79 A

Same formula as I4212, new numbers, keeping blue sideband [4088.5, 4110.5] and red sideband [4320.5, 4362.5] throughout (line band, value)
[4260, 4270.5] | -2.9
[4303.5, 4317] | -3.1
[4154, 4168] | -5.0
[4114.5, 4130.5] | -4.3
